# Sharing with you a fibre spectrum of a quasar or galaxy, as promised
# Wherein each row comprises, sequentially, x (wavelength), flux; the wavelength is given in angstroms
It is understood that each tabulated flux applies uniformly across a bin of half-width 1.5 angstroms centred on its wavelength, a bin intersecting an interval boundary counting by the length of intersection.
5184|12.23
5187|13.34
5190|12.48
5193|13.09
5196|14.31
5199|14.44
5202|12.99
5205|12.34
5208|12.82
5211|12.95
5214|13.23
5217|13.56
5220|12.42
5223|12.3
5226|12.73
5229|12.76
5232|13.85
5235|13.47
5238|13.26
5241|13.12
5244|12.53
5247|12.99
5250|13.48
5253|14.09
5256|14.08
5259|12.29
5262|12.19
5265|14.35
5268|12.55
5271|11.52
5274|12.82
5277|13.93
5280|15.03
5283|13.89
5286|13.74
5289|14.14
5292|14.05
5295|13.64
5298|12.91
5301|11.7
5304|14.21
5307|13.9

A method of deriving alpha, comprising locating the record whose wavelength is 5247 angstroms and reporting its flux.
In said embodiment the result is 12.99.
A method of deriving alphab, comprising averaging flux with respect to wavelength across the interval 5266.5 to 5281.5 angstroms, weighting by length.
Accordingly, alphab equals 13.2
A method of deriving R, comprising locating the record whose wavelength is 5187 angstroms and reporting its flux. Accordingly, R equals 13.34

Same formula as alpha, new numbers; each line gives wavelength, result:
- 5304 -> 14.21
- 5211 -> 12.95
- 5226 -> 12.73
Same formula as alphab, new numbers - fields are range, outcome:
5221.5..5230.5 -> 12.6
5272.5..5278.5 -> 13.4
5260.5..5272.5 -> 12.7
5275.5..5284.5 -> 14.3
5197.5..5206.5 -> 13.3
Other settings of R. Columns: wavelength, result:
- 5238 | 13.26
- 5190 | 12.48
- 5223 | 12.3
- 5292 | 14.05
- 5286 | 13.74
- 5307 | 13.9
